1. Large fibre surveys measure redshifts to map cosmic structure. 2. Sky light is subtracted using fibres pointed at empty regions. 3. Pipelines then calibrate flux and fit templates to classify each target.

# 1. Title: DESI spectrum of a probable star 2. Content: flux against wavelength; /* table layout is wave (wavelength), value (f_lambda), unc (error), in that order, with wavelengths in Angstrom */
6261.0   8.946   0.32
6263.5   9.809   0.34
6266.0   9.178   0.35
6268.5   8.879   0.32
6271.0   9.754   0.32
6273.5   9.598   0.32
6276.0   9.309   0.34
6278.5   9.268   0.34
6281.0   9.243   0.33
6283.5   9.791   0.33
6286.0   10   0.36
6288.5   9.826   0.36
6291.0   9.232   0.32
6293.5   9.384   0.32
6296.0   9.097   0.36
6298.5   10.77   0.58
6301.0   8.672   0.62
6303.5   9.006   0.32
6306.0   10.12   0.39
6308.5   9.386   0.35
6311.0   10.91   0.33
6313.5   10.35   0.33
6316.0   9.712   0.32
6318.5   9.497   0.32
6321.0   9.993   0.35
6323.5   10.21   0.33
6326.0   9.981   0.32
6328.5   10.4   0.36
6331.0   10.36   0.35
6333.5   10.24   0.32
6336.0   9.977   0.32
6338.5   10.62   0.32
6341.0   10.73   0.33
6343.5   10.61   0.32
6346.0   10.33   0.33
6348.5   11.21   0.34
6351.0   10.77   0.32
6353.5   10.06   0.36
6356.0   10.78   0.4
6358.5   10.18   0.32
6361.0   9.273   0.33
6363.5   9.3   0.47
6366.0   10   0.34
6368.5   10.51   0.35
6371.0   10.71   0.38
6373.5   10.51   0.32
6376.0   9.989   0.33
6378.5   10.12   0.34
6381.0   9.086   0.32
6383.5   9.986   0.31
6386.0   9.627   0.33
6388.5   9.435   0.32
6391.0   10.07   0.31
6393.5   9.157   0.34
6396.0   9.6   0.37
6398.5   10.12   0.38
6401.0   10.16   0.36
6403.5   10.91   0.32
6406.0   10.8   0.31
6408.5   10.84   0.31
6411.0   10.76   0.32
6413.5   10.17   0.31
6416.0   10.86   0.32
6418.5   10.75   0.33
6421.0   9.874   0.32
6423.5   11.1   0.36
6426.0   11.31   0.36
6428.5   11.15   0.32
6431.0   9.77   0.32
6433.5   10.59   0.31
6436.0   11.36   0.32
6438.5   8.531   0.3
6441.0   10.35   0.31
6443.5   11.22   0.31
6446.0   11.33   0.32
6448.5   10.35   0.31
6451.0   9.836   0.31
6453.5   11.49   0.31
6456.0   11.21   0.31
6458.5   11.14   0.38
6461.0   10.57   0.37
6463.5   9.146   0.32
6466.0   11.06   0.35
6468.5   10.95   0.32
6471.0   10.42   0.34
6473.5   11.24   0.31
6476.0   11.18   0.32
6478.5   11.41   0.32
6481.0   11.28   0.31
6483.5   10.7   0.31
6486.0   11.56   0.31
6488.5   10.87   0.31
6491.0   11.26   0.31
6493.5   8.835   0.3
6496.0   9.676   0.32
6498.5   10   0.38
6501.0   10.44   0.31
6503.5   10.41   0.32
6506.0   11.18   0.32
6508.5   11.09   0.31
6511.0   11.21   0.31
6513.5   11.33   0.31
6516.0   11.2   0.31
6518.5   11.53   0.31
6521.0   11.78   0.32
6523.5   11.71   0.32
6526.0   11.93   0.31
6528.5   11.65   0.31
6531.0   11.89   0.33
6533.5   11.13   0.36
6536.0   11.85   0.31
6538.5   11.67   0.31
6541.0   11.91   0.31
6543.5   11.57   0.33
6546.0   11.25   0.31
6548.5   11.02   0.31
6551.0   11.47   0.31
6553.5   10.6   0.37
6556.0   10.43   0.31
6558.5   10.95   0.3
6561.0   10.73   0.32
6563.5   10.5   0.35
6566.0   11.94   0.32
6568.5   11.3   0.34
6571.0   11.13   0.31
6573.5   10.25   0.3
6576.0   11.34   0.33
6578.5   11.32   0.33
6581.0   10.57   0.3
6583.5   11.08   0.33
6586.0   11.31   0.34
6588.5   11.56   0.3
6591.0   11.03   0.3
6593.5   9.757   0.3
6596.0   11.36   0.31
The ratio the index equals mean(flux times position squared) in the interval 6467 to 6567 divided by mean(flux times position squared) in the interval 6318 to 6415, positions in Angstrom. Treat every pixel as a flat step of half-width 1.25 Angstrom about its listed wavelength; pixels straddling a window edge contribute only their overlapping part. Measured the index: 1.14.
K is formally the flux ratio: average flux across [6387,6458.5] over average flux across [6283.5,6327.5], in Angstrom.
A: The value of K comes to 1.07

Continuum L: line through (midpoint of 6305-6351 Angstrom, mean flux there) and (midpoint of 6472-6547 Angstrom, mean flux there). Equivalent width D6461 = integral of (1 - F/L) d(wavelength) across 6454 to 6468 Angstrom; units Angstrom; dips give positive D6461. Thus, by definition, 0.29 Angstrom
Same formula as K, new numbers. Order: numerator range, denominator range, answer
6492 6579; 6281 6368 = 1.11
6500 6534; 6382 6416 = 1.12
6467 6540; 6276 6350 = 1.11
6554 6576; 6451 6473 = 1.02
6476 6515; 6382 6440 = 1.05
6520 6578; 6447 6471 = 1.06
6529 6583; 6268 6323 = 1.16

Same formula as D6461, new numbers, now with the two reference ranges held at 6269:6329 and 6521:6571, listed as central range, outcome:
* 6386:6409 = 0.7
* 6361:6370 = 0.3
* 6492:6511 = 1.3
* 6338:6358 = -1.2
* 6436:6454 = 0.4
